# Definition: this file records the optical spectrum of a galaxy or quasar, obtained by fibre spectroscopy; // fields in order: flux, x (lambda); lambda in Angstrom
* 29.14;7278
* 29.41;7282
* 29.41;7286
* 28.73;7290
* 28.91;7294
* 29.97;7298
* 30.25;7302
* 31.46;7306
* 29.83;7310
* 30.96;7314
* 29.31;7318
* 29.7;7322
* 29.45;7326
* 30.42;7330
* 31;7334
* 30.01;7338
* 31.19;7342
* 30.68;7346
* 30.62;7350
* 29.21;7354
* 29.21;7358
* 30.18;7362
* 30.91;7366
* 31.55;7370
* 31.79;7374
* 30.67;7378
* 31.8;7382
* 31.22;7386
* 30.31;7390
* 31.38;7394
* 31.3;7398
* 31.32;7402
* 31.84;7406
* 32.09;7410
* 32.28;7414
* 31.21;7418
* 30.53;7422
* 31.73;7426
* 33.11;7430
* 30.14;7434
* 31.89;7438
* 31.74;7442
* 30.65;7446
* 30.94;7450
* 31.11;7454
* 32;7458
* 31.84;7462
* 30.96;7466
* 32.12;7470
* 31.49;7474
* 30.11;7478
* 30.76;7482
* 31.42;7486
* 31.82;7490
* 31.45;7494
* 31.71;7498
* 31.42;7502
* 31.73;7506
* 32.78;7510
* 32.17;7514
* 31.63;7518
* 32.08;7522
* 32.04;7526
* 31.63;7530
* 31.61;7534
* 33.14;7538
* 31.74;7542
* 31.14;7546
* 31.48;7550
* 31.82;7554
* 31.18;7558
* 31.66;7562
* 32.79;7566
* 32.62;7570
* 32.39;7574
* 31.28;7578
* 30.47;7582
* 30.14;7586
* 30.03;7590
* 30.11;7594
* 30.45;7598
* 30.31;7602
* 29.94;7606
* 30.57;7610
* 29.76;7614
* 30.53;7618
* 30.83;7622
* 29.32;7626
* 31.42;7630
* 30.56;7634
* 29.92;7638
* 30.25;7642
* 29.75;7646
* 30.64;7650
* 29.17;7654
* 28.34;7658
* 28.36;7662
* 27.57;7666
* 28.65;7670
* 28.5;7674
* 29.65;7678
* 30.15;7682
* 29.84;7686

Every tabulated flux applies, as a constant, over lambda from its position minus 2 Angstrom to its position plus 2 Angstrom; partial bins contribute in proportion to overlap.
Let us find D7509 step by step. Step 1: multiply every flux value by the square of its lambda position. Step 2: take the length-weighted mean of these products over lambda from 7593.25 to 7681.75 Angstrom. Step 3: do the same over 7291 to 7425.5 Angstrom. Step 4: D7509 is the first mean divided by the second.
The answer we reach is 1.0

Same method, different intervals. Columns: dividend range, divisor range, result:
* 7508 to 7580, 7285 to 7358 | 1.13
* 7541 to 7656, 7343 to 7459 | 1.04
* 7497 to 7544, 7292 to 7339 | 1.12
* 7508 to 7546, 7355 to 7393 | 1.08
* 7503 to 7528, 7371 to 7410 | 1.06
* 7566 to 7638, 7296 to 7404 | 1.07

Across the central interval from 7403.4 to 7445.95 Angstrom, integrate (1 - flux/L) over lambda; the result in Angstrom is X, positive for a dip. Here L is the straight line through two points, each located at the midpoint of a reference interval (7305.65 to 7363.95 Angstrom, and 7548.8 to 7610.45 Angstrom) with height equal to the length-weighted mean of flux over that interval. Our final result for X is -1.5 Angstrom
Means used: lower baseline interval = 30.2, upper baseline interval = 31.1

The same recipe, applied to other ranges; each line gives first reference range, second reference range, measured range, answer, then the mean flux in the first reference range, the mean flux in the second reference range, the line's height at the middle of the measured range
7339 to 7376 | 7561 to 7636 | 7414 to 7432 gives -0.6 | 30.6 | 30.8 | 30.6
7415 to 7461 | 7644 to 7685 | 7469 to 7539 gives -2.2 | 31.4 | 29.1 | 30.7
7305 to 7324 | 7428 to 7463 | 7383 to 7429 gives -0.5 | 30.2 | 31.5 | 31.1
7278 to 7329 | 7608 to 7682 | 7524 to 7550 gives -1.9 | 29.8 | 29.7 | 29.7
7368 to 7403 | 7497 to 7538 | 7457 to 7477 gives 0.1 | 31.3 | 31.9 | 31.7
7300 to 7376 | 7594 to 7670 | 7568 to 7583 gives -0.9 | 30.4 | 29.8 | 30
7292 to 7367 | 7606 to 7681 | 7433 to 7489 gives -2.4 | 30.2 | 29.7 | 30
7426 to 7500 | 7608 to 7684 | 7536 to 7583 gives -2.1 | 31.4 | 29.7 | 30.5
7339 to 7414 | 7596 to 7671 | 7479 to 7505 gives -0.8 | 31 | 29.8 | 30.5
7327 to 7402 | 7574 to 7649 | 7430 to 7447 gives -0.4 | 30.7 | 30.4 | 30.6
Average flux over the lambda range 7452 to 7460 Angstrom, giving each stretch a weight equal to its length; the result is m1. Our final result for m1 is 31.6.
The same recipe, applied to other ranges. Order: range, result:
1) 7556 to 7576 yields 32.1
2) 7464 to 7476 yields 31.5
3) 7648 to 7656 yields 29.9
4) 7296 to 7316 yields 30.5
